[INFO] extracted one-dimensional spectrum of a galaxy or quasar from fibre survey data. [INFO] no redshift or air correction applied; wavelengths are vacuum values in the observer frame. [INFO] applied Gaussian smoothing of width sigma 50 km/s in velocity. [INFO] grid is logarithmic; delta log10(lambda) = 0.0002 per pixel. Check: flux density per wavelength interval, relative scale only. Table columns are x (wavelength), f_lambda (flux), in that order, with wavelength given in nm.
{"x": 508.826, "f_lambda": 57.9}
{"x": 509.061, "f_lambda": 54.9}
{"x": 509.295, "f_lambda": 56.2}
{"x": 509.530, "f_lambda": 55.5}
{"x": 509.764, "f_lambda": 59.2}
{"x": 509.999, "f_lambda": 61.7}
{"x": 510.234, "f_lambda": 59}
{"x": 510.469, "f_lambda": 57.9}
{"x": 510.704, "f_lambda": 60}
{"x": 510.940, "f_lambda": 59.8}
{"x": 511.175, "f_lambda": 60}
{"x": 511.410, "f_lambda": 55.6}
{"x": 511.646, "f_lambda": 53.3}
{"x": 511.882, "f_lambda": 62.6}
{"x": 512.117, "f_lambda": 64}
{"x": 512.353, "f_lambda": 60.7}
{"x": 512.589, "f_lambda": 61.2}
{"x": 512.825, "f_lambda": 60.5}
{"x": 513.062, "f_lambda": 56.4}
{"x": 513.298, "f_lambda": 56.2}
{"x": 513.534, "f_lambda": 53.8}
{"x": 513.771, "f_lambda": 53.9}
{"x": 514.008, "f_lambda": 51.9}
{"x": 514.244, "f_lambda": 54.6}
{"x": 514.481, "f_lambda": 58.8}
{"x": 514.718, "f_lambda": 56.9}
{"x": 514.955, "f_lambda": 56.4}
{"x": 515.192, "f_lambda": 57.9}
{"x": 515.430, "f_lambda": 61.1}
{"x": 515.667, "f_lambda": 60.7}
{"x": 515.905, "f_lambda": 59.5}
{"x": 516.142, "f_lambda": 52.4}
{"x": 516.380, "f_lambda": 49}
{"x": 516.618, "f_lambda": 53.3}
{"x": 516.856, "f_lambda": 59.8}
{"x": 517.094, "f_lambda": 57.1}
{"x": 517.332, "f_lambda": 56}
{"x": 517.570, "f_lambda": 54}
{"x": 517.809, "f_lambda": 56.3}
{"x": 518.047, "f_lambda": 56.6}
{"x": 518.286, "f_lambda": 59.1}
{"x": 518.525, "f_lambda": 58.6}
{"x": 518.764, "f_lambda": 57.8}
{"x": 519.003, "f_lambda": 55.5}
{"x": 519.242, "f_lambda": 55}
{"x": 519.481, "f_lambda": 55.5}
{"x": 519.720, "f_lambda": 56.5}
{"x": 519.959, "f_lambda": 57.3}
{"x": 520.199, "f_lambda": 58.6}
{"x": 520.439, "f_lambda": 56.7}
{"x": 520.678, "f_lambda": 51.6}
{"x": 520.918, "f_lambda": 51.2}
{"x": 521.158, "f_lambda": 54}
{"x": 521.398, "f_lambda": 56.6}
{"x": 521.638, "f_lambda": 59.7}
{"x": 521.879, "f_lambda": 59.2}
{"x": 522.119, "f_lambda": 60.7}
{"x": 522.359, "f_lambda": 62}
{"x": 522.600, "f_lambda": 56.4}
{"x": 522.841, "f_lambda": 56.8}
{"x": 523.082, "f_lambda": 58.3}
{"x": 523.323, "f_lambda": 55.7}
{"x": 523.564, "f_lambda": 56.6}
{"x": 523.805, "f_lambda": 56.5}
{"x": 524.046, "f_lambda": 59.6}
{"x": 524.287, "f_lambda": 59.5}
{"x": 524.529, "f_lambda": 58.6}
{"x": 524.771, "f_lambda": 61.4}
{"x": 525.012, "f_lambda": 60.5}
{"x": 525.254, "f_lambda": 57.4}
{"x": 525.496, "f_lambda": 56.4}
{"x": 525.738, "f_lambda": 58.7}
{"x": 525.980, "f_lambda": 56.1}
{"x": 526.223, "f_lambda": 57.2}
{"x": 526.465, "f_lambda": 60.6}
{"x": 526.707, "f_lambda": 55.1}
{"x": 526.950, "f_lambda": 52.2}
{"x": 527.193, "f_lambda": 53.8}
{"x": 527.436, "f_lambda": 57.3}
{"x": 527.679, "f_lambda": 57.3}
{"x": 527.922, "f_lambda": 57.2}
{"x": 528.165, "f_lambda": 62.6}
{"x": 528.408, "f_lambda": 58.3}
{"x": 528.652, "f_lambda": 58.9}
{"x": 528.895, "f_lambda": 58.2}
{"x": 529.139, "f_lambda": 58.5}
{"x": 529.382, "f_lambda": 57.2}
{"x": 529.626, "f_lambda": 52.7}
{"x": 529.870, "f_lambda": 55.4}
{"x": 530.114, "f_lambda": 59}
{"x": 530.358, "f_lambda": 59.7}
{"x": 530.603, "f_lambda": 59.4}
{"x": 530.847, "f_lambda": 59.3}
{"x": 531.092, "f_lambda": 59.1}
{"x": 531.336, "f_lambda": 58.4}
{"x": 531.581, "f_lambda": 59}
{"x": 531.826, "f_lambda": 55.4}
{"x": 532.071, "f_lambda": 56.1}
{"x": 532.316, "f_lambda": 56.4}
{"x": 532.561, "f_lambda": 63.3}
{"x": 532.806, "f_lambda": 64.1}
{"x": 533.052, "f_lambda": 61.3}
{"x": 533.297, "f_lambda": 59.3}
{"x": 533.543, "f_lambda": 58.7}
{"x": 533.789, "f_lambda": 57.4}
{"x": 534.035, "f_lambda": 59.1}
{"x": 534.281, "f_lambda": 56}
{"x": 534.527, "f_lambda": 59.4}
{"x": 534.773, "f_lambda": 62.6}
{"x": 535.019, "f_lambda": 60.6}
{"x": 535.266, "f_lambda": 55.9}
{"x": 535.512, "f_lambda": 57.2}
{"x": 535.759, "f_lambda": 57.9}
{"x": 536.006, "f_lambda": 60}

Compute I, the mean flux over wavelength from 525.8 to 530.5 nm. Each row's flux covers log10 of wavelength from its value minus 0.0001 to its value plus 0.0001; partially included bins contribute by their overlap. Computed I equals 57.2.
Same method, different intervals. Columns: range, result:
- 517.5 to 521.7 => 56.1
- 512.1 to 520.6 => 56.8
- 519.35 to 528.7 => 57.4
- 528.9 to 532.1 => 57.7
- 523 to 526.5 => 58.2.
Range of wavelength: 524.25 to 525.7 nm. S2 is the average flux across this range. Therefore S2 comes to 58.9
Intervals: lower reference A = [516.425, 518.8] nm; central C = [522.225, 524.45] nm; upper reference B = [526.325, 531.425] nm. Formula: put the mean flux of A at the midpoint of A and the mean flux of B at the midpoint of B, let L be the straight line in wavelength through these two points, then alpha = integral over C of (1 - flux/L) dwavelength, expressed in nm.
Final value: -0.033 nm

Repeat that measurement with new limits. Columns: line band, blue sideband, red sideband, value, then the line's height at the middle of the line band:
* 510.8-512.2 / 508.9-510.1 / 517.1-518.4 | -0.05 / 57.2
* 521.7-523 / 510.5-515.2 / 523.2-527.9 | -0.04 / 57.5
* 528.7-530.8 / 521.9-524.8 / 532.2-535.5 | 0.05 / 59.1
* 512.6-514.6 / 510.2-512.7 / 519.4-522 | 0.09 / 58.7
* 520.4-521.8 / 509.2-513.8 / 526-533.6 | 0.08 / 58.3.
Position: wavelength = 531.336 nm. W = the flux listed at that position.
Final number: 58.4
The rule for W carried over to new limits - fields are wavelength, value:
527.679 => 57.3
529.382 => 57.2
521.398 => 56.6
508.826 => 57.9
